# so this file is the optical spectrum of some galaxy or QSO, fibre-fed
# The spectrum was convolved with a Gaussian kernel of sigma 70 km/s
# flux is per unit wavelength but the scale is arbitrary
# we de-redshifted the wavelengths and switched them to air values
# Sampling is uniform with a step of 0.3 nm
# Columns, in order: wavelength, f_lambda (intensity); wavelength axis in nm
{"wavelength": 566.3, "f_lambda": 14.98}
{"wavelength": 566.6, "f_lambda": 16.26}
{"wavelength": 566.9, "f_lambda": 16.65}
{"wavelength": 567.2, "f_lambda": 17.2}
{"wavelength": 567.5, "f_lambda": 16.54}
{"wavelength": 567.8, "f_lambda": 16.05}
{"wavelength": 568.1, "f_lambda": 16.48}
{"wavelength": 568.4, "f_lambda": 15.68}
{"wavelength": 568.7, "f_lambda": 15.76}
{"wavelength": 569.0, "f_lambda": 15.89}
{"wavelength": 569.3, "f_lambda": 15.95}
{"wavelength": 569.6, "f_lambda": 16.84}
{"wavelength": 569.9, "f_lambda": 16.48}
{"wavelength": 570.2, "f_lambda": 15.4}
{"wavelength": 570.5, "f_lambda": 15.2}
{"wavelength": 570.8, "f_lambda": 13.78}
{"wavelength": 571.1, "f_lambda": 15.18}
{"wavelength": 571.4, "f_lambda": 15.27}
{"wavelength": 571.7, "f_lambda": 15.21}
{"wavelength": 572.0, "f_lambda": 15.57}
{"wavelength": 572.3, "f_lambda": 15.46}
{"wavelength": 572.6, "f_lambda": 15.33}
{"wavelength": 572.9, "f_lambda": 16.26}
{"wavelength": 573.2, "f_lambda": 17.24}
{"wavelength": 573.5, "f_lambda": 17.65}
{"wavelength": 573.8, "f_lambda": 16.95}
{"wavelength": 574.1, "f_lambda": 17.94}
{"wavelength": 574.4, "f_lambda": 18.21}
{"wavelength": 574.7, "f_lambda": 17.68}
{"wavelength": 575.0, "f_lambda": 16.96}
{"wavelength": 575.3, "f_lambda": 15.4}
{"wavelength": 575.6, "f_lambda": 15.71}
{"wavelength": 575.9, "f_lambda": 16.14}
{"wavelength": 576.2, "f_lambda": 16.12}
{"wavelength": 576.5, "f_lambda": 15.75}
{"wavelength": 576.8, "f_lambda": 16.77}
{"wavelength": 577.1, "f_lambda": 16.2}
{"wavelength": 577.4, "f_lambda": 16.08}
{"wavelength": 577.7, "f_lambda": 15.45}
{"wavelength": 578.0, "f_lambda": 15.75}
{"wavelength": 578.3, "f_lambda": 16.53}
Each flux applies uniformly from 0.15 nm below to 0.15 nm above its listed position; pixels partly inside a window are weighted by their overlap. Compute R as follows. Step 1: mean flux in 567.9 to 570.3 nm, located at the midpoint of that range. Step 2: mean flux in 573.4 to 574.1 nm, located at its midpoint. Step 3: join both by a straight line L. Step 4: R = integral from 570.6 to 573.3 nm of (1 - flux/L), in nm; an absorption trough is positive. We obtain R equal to 0.233 nm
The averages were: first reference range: 16.1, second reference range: 17.4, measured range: 15.4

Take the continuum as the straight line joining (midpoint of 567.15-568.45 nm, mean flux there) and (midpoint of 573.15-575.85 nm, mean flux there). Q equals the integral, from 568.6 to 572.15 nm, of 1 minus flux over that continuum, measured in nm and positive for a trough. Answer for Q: 0.233 nm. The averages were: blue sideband 16.4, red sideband 17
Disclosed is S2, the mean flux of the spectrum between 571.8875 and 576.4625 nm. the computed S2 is 16.6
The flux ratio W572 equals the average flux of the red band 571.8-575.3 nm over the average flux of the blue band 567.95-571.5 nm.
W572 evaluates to 1.1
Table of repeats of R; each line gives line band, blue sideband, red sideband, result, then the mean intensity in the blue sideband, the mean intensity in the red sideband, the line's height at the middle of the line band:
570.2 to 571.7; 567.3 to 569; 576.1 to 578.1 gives 0.106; 16.1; 16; 16.1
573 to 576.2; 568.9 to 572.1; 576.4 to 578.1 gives -0.226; 15.5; 16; 15.8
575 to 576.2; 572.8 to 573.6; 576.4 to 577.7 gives 0.039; 17.1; 16.1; 16.5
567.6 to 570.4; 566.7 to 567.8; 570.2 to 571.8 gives -0.033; 16.7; 15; 15.9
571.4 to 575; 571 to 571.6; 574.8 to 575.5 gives -0.203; 15.2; 16.3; 15.7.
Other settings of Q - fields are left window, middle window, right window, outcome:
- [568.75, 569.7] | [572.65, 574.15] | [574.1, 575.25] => 0.01 nm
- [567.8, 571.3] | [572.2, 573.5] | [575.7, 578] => -0.03 nm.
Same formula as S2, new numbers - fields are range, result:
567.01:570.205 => 16.2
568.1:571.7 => 15.6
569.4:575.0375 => 16.2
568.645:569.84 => 16.2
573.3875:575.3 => 17.4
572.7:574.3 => 17.2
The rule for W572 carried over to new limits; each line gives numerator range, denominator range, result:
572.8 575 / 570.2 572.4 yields 1.15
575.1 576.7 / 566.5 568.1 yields 0.96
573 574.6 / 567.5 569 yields 1.09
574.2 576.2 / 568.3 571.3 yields 1.07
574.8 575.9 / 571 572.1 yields 1.05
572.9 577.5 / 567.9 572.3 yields 1.07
